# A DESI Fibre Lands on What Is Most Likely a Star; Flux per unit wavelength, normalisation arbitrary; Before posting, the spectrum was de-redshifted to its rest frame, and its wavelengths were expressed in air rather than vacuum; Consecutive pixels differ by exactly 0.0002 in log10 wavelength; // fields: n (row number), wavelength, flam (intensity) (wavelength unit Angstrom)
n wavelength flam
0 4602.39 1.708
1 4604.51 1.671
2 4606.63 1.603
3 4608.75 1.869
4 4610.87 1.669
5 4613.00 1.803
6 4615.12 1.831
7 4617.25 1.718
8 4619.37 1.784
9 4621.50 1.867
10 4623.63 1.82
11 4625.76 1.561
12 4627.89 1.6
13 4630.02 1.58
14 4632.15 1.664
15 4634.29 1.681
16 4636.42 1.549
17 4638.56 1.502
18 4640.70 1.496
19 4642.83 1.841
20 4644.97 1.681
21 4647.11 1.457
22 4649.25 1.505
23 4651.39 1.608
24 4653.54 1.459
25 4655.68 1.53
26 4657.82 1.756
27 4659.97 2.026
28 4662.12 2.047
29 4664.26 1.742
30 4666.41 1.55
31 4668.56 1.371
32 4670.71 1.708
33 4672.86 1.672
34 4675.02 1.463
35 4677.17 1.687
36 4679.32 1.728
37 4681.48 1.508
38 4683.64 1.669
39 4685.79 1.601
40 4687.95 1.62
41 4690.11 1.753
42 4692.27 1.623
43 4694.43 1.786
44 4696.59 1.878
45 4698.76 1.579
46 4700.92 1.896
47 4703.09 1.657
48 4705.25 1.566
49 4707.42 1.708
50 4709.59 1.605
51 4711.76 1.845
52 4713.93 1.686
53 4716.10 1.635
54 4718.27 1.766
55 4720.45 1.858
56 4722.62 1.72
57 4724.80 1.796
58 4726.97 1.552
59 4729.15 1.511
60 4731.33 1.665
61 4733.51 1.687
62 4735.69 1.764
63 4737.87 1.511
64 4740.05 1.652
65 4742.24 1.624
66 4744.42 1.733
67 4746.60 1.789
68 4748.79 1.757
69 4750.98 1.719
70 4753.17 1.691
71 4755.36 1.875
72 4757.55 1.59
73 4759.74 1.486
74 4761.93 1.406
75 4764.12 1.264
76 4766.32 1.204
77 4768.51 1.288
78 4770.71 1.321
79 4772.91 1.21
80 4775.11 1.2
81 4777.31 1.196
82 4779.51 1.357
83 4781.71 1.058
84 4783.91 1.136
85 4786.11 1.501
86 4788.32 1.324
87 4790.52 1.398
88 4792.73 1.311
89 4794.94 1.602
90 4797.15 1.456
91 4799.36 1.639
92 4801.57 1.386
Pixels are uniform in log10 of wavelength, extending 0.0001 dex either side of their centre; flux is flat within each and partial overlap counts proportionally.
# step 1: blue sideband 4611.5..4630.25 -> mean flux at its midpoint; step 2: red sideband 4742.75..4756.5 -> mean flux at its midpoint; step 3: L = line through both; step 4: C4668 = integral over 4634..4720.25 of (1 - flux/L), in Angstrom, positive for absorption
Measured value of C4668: 4.0 Angstrom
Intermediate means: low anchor 1.73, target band 1.66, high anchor 1.75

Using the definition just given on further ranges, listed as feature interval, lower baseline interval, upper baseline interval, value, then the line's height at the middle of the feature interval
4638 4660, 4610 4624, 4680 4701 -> 1.67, 1.74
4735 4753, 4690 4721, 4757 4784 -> -2.85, 1.46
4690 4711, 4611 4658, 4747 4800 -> -2.26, 1.54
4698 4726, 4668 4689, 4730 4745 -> -1.39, 1.64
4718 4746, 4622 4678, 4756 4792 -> -4.99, 1.43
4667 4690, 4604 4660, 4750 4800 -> -0.44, 1.58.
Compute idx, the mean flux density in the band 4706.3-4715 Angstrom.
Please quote 1.71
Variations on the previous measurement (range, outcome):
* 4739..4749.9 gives 1.71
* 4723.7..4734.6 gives 1.64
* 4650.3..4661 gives 1.67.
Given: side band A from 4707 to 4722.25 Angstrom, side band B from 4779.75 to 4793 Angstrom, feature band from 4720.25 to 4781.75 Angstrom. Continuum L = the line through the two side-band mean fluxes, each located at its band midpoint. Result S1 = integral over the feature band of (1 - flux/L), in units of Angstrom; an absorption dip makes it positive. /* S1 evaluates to -1.0 Angstrom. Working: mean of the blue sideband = 1.73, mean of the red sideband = 1.29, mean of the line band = 1.54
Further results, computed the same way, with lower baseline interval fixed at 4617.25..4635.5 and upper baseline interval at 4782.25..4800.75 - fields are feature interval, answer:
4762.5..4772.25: 1.2 Angstrom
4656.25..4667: -1.2 Angstrom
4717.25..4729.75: -1.5 Angstrom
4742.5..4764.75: -2.5 Angstrom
